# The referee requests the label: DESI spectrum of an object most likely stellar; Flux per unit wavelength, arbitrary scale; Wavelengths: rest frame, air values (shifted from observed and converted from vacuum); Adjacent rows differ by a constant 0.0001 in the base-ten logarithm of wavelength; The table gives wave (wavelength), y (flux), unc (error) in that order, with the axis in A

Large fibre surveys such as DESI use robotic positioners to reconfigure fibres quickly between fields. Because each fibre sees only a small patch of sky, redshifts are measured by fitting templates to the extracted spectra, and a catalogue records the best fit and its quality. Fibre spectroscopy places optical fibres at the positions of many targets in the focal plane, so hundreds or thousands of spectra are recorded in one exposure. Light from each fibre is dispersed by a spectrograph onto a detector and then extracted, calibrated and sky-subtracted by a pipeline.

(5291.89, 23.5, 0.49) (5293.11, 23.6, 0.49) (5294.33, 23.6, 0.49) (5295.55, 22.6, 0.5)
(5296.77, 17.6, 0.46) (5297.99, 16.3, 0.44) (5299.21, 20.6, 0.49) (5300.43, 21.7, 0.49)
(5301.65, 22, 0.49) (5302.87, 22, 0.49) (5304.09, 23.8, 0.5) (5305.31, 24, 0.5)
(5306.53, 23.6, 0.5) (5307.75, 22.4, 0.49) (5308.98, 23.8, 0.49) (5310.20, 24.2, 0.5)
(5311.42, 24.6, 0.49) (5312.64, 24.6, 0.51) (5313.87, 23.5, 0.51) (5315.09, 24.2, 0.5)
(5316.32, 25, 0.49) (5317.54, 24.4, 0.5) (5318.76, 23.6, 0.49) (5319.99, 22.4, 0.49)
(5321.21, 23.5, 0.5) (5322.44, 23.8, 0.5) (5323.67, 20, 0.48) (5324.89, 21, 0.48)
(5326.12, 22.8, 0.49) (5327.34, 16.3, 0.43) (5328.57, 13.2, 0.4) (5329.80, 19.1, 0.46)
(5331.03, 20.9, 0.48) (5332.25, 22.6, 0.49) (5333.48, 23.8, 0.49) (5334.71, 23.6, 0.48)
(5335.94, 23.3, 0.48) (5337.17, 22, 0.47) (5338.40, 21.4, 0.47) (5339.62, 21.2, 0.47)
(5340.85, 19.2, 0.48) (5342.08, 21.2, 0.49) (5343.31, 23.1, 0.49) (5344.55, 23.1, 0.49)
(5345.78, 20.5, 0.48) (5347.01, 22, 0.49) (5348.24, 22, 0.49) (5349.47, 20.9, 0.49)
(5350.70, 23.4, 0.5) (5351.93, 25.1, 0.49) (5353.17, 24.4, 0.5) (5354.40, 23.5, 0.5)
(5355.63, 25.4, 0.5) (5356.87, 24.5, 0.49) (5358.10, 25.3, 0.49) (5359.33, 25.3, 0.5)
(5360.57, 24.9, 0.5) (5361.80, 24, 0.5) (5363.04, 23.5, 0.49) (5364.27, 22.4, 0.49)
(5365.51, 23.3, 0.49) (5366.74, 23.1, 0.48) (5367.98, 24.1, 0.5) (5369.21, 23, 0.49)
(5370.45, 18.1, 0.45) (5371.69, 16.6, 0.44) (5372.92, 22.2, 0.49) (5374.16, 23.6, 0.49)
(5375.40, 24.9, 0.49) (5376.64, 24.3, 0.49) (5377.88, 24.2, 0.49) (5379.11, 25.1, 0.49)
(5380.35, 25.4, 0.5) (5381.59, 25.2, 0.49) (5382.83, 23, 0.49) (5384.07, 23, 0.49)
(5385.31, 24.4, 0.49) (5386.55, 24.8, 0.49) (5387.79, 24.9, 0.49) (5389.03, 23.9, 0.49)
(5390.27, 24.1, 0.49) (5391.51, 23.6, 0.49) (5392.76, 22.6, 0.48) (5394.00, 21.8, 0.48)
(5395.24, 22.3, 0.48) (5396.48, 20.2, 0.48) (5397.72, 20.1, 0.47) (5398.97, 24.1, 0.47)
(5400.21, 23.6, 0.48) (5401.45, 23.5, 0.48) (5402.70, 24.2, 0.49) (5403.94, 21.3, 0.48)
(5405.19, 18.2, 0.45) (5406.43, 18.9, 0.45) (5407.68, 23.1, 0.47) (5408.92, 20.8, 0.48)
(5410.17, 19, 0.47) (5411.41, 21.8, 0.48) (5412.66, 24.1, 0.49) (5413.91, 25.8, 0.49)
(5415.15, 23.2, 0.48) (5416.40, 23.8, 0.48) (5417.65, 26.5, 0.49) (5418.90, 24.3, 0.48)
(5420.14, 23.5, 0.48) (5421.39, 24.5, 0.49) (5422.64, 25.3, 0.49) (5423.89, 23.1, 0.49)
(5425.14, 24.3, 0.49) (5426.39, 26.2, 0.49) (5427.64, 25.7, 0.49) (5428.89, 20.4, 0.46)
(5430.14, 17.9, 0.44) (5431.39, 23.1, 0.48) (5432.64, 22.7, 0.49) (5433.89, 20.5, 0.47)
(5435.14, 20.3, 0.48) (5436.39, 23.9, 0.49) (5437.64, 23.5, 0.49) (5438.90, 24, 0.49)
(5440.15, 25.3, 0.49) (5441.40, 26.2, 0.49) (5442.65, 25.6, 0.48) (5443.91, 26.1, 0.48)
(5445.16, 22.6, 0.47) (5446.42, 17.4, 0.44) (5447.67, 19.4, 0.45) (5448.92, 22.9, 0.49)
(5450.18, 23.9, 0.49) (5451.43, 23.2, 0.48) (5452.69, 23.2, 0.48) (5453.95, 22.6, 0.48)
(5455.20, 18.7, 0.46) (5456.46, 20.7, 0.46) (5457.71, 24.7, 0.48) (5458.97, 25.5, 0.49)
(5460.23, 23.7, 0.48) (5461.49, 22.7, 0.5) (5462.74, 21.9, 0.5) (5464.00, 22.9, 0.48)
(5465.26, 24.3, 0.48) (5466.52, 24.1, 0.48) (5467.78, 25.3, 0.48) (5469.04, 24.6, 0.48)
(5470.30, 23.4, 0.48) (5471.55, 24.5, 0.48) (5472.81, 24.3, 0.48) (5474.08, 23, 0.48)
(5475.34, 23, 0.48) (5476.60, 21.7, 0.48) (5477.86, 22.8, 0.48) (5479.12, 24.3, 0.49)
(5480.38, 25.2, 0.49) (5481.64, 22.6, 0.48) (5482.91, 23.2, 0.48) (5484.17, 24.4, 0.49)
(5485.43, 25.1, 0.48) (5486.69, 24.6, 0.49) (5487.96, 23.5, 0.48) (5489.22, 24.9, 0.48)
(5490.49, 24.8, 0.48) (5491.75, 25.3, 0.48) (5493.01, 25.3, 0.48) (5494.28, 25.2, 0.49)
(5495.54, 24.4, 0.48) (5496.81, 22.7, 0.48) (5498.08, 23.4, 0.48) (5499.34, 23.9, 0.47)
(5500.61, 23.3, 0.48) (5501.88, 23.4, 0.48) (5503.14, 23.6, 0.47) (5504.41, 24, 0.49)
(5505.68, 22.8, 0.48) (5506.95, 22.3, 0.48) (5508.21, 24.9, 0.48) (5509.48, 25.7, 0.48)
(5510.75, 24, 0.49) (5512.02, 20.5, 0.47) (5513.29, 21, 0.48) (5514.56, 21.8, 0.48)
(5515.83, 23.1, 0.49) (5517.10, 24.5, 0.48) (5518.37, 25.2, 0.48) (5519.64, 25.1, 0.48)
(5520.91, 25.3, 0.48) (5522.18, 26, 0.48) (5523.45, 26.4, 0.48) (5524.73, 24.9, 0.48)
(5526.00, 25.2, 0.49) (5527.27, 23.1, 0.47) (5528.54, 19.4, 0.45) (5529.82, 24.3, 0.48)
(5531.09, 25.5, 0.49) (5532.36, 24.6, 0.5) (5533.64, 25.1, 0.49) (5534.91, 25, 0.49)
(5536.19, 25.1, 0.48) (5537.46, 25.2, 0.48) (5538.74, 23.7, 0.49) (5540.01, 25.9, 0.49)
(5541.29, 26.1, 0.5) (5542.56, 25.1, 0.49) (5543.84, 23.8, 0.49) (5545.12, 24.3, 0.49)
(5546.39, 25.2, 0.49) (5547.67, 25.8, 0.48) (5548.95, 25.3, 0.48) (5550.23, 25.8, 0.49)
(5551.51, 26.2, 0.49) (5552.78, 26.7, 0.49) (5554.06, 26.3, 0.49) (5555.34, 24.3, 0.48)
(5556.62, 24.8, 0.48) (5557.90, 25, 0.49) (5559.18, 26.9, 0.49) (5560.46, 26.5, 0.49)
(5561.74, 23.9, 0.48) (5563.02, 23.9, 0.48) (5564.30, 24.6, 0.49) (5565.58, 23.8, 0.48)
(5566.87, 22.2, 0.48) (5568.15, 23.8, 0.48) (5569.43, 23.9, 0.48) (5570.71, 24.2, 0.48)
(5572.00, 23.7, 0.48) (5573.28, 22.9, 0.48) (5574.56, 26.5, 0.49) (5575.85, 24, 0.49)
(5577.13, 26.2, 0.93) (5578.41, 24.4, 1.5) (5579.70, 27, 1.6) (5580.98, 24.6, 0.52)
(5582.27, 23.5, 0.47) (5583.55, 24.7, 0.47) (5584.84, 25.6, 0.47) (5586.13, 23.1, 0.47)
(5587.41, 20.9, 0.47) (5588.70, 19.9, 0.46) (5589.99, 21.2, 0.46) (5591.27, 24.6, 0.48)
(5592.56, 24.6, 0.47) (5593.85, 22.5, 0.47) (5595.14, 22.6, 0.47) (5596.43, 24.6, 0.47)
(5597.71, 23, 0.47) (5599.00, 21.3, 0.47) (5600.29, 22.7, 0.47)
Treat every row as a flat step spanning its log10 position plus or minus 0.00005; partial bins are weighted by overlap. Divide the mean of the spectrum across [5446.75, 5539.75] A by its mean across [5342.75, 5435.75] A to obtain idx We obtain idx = 1.03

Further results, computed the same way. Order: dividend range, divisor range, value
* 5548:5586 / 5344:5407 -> 1.08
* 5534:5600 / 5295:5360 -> 1.09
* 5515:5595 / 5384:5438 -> 1.07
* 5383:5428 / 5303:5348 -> 1.04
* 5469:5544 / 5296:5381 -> 1.07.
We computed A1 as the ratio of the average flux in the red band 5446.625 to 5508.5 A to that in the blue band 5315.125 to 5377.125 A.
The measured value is 1.05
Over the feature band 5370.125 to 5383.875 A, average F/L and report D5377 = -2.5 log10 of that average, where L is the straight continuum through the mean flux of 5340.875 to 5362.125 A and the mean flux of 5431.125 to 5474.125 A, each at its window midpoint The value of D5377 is 0.01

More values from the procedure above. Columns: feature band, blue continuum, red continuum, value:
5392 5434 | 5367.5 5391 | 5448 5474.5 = 0.03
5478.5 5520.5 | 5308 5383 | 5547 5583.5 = 0.02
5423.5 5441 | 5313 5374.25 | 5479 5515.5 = 0.01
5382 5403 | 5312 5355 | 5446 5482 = -0.03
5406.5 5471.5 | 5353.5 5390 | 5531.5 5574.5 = 0.04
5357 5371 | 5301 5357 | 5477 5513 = -0.03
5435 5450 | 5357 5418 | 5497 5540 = 0.01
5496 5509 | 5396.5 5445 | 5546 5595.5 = 0.02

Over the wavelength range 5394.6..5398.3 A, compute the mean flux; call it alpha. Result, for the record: 20.9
